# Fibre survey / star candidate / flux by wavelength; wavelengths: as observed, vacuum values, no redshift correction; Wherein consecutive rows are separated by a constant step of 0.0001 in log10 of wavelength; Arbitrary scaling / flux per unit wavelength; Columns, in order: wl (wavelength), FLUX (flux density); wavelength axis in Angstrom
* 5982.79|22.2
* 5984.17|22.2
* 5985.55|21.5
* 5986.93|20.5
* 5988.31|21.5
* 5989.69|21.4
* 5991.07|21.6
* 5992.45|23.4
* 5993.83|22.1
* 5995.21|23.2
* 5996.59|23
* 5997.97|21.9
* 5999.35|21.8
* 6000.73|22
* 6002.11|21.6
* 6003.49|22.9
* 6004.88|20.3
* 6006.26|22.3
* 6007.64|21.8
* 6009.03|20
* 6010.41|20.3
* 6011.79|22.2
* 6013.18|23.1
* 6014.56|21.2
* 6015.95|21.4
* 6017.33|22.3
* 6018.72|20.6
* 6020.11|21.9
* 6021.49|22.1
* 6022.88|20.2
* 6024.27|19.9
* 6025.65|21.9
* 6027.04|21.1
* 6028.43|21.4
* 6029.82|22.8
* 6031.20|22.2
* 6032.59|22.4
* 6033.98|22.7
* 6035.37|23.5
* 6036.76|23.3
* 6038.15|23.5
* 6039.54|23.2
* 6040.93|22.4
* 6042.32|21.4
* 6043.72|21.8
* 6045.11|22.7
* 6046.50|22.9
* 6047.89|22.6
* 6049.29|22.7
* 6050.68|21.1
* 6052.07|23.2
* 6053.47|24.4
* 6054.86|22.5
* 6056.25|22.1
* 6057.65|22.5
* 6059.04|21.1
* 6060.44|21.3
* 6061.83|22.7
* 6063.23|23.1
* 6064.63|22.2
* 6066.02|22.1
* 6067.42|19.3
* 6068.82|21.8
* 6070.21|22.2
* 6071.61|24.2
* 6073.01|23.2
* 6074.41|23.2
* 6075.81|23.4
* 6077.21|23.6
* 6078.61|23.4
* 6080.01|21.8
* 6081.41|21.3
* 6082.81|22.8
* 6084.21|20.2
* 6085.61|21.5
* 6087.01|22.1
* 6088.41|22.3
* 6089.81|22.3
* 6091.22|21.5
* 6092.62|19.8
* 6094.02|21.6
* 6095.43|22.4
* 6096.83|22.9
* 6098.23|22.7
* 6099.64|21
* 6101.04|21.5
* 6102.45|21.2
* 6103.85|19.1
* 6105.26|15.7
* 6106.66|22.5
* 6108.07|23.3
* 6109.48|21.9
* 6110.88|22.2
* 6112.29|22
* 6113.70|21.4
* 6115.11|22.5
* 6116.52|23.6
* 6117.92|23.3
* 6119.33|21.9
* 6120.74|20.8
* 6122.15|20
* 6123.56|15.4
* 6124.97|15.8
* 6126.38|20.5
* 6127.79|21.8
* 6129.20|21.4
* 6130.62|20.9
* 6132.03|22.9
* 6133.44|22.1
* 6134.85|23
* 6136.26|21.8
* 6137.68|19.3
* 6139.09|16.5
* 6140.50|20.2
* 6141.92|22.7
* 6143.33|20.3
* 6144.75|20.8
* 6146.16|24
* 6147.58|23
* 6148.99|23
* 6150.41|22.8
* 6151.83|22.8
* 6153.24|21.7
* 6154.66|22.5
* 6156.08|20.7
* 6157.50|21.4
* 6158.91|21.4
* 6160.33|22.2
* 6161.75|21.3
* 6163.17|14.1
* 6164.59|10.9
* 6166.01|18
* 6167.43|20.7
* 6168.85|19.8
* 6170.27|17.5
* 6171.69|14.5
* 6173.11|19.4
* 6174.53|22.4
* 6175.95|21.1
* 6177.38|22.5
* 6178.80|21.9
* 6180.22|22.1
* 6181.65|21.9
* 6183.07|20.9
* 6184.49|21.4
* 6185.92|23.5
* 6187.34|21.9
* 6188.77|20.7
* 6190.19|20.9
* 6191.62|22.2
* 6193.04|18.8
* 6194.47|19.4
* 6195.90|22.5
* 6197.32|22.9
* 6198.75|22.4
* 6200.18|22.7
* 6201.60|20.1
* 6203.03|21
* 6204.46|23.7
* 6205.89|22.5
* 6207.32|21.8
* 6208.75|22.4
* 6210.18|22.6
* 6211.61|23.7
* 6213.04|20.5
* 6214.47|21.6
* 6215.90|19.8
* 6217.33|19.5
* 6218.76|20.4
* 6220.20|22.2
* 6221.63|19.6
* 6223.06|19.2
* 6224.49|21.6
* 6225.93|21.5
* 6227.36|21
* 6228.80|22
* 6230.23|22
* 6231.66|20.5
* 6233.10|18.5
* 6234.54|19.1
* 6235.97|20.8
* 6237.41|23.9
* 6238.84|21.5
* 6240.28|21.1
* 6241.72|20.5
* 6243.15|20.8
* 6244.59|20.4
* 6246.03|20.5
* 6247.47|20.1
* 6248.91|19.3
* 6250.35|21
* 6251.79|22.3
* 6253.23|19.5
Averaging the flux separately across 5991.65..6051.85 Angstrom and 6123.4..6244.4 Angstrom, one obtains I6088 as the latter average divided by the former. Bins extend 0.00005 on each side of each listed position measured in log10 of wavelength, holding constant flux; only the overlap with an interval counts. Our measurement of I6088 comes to 0.95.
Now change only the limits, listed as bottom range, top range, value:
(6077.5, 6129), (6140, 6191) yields 0.97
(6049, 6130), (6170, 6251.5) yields 0.97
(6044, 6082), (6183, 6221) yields 0.96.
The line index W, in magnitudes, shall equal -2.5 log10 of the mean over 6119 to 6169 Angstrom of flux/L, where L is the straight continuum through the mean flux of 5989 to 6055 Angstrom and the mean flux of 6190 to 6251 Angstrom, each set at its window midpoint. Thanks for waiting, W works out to 0.05 mag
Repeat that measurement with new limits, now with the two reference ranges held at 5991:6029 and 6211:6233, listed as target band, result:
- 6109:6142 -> 0.02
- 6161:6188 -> 0.07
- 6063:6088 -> -0.04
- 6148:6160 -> -0.05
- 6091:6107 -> 0.02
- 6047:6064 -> -0.04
